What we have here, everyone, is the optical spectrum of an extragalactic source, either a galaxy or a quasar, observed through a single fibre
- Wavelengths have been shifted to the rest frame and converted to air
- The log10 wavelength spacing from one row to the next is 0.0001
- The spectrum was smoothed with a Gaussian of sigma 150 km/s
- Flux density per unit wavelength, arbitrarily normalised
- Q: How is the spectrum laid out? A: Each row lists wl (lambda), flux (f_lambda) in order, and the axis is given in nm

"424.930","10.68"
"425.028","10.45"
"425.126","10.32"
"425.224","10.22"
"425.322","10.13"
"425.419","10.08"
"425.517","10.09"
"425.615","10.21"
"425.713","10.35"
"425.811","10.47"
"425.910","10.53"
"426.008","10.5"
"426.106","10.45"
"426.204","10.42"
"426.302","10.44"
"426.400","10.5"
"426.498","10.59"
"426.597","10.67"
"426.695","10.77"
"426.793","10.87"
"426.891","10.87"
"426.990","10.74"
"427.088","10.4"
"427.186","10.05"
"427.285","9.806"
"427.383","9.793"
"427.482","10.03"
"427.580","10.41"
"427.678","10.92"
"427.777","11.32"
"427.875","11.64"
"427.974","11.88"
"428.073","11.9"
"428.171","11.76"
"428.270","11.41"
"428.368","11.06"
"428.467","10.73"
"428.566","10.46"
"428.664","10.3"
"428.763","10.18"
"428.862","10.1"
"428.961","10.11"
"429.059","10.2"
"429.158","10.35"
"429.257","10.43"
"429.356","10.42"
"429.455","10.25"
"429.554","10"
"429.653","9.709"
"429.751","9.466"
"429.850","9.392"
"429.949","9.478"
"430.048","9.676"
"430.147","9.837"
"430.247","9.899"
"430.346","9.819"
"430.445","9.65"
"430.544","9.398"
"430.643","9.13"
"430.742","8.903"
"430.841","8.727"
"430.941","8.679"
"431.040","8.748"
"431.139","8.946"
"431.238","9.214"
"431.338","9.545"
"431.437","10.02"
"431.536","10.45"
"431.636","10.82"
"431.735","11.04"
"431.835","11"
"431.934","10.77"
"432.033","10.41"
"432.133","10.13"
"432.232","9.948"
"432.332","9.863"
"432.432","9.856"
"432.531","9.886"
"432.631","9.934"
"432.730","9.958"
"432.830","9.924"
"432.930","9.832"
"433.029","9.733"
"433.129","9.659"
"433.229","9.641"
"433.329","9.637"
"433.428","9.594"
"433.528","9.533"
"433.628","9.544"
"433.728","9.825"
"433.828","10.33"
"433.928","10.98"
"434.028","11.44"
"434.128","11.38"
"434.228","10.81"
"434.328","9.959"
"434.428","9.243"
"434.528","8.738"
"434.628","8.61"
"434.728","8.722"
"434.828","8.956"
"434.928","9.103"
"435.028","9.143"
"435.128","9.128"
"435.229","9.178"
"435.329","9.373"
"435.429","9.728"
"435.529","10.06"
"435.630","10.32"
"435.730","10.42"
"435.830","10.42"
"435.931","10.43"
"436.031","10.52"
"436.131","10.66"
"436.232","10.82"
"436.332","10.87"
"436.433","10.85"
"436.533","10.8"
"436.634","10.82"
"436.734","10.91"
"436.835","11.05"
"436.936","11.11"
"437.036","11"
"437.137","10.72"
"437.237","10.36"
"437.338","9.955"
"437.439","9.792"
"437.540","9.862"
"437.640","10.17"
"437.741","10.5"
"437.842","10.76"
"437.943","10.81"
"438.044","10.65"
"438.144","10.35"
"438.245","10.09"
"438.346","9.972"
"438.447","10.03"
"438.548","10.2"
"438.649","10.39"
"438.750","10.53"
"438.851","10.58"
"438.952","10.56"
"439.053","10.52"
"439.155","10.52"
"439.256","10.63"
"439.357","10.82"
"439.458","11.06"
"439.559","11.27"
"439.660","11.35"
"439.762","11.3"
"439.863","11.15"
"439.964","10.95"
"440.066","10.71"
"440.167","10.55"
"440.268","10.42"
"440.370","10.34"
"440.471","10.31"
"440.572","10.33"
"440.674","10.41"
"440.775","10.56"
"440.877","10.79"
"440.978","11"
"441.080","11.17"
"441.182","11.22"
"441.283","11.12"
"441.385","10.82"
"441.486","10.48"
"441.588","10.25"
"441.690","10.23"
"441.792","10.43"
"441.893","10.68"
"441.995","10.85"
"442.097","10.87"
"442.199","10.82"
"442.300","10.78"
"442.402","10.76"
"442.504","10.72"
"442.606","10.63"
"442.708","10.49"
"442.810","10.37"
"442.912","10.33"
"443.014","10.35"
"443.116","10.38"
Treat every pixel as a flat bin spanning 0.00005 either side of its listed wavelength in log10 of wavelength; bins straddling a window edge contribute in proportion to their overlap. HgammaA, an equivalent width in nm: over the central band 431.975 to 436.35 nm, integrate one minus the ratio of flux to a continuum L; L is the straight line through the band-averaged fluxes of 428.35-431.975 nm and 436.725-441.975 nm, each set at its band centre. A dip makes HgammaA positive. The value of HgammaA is 0.13 nm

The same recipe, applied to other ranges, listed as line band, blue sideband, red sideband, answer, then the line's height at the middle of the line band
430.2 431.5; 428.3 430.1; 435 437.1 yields 0.116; 10.2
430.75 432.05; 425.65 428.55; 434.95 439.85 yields 0.095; 10.6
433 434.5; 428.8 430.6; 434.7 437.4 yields 0.004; 10.1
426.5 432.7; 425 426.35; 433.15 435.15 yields -0.089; 10.1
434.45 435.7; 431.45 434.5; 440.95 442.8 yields 0.124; 10.3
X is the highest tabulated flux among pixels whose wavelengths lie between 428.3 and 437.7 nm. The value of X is 11.44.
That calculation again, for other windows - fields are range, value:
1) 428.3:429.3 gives 11.06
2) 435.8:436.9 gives 11.05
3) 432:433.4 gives 10.41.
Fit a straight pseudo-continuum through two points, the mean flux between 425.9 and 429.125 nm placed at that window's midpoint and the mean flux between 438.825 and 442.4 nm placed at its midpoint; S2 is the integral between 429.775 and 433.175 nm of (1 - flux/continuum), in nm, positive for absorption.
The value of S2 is 0.29 nm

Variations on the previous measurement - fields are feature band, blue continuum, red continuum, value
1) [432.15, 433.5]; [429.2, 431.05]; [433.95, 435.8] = -0.02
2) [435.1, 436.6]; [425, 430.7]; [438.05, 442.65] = 0.04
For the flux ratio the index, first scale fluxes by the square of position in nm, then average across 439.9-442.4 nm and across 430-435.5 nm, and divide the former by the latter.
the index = 1.1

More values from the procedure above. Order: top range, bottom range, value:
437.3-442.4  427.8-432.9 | 1.10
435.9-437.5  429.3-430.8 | 1.14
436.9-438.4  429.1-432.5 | 1.09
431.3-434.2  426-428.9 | 0.97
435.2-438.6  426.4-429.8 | 1.03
